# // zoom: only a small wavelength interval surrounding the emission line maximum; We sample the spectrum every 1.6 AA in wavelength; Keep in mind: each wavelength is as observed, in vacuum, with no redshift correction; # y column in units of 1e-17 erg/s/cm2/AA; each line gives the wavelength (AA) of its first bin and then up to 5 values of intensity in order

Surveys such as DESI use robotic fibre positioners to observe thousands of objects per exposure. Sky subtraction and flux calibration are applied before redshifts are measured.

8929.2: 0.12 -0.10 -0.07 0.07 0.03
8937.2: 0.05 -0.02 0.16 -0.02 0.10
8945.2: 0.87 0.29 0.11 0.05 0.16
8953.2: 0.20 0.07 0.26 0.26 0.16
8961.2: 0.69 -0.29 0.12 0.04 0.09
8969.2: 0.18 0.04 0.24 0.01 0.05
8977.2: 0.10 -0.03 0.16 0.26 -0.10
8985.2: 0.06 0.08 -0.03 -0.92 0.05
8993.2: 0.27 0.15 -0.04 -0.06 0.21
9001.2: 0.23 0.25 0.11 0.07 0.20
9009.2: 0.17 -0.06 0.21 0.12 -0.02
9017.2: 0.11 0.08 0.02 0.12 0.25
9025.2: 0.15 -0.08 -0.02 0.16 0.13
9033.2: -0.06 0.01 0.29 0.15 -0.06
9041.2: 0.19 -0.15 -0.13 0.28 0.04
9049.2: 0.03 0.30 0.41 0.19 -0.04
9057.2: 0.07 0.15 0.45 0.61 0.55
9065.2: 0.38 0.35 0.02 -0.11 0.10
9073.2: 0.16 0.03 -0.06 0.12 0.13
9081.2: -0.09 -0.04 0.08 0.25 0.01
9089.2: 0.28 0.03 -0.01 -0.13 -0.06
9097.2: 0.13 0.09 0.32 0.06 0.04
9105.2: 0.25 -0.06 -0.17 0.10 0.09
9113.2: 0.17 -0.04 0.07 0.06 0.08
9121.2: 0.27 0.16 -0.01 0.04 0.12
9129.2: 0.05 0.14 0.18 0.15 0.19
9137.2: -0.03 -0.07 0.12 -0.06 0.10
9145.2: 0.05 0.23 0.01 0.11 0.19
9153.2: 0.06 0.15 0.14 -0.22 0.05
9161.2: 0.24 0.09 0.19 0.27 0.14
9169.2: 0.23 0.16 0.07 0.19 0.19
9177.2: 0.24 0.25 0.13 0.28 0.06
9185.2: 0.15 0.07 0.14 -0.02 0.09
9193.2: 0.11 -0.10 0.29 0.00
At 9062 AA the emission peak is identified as H-gamma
